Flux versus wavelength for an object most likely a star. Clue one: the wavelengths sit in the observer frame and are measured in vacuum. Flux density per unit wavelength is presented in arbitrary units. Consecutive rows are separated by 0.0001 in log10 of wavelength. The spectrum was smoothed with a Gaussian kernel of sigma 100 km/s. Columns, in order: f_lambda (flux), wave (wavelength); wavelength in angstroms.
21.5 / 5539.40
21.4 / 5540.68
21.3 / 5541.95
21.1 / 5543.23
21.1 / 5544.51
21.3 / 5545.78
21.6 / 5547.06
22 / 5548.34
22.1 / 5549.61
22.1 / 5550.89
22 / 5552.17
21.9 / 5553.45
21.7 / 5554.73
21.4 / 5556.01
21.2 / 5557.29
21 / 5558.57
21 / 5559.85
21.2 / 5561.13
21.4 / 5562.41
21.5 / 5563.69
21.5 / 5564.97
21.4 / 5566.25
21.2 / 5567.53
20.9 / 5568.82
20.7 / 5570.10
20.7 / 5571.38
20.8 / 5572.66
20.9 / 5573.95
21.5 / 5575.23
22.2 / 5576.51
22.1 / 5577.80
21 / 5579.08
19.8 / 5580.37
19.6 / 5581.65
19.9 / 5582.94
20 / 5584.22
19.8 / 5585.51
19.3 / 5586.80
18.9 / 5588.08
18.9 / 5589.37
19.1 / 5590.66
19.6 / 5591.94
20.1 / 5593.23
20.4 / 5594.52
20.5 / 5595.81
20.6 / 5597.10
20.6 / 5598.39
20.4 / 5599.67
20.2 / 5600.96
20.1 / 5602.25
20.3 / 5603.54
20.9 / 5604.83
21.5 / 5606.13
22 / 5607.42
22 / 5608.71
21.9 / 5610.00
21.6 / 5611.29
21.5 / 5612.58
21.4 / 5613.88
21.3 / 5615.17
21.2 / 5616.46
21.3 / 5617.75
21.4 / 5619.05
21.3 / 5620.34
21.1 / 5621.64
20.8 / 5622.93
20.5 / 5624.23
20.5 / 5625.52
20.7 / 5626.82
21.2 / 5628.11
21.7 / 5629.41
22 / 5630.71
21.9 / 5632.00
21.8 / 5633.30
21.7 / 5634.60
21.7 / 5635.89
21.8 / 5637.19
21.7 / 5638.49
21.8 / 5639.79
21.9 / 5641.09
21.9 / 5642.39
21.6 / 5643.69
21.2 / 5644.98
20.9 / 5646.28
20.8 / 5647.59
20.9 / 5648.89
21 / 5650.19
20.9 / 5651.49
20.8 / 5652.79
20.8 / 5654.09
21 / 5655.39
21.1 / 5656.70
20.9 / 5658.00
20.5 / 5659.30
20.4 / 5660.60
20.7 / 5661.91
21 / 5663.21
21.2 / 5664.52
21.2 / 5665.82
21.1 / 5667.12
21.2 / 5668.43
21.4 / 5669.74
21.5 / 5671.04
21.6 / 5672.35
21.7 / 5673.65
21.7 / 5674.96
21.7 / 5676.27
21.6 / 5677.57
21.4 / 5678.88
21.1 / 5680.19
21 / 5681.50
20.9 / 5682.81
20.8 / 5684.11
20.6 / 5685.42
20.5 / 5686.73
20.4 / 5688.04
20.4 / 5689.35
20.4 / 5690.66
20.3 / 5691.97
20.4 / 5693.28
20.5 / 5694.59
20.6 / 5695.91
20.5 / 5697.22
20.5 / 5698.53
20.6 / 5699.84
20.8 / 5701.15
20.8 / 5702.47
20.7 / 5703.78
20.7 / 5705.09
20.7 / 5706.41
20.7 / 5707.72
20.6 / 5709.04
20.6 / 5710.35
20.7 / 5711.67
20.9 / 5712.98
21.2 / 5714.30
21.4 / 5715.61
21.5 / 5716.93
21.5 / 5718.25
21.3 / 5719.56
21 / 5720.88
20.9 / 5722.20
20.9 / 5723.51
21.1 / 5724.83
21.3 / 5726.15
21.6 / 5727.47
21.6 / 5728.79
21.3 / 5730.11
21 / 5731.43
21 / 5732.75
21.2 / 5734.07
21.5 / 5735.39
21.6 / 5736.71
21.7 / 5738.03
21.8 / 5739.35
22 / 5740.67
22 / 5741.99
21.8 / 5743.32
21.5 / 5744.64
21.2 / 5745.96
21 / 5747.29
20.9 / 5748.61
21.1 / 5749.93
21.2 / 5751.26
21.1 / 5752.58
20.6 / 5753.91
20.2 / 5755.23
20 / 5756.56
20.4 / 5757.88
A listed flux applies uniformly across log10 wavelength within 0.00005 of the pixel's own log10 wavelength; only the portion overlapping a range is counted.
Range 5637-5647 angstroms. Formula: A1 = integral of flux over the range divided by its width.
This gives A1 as 21.6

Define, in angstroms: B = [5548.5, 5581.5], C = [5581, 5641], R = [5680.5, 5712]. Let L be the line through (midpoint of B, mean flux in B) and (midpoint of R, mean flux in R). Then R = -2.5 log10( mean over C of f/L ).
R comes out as 0.01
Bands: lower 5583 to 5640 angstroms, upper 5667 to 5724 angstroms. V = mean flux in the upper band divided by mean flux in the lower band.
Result 1.00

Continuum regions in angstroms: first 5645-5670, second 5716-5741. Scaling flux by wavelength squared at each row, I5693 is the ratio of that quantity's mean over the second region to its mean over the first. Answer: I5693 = 1.05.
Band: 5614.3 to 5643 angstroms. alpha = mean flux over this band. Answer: 21.4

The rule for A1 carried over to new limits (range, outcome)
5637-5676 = 21.2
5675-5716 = 20.8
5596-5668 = 21.2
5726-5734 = 21.3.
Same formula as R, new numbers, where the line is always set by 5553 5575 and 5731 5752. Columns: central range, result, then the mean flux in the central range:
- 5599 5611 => 0.01 mag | 21.1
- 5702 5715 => 0.03 mag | 20.8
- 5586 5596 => 0.09 mag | 19.6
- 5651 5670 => 0.02 mag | 20.9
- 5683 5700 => 0.04 mag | 20.5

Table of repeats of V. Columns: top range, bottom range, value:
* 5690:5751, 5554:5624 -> 1.01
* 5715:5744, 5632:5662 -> 1.01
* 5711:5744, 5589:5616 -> 1.03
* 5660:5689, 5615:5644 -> 0.99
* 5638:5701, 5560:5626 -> 1.01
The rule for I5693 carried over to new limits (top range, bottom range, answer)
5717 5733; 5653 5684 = 1.02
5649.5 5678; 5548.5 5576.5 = 1.03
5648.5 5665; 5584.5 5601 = 1.07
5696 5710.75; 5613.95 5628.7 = 1.01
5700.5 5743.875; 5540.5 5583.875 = 1.06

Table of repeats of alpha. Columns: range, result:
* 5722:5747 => 21.4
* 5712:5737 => 21.2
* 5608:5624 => 21.4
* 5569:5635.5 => 20.8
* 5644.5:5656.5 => 20.9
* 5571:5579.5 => 21.3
